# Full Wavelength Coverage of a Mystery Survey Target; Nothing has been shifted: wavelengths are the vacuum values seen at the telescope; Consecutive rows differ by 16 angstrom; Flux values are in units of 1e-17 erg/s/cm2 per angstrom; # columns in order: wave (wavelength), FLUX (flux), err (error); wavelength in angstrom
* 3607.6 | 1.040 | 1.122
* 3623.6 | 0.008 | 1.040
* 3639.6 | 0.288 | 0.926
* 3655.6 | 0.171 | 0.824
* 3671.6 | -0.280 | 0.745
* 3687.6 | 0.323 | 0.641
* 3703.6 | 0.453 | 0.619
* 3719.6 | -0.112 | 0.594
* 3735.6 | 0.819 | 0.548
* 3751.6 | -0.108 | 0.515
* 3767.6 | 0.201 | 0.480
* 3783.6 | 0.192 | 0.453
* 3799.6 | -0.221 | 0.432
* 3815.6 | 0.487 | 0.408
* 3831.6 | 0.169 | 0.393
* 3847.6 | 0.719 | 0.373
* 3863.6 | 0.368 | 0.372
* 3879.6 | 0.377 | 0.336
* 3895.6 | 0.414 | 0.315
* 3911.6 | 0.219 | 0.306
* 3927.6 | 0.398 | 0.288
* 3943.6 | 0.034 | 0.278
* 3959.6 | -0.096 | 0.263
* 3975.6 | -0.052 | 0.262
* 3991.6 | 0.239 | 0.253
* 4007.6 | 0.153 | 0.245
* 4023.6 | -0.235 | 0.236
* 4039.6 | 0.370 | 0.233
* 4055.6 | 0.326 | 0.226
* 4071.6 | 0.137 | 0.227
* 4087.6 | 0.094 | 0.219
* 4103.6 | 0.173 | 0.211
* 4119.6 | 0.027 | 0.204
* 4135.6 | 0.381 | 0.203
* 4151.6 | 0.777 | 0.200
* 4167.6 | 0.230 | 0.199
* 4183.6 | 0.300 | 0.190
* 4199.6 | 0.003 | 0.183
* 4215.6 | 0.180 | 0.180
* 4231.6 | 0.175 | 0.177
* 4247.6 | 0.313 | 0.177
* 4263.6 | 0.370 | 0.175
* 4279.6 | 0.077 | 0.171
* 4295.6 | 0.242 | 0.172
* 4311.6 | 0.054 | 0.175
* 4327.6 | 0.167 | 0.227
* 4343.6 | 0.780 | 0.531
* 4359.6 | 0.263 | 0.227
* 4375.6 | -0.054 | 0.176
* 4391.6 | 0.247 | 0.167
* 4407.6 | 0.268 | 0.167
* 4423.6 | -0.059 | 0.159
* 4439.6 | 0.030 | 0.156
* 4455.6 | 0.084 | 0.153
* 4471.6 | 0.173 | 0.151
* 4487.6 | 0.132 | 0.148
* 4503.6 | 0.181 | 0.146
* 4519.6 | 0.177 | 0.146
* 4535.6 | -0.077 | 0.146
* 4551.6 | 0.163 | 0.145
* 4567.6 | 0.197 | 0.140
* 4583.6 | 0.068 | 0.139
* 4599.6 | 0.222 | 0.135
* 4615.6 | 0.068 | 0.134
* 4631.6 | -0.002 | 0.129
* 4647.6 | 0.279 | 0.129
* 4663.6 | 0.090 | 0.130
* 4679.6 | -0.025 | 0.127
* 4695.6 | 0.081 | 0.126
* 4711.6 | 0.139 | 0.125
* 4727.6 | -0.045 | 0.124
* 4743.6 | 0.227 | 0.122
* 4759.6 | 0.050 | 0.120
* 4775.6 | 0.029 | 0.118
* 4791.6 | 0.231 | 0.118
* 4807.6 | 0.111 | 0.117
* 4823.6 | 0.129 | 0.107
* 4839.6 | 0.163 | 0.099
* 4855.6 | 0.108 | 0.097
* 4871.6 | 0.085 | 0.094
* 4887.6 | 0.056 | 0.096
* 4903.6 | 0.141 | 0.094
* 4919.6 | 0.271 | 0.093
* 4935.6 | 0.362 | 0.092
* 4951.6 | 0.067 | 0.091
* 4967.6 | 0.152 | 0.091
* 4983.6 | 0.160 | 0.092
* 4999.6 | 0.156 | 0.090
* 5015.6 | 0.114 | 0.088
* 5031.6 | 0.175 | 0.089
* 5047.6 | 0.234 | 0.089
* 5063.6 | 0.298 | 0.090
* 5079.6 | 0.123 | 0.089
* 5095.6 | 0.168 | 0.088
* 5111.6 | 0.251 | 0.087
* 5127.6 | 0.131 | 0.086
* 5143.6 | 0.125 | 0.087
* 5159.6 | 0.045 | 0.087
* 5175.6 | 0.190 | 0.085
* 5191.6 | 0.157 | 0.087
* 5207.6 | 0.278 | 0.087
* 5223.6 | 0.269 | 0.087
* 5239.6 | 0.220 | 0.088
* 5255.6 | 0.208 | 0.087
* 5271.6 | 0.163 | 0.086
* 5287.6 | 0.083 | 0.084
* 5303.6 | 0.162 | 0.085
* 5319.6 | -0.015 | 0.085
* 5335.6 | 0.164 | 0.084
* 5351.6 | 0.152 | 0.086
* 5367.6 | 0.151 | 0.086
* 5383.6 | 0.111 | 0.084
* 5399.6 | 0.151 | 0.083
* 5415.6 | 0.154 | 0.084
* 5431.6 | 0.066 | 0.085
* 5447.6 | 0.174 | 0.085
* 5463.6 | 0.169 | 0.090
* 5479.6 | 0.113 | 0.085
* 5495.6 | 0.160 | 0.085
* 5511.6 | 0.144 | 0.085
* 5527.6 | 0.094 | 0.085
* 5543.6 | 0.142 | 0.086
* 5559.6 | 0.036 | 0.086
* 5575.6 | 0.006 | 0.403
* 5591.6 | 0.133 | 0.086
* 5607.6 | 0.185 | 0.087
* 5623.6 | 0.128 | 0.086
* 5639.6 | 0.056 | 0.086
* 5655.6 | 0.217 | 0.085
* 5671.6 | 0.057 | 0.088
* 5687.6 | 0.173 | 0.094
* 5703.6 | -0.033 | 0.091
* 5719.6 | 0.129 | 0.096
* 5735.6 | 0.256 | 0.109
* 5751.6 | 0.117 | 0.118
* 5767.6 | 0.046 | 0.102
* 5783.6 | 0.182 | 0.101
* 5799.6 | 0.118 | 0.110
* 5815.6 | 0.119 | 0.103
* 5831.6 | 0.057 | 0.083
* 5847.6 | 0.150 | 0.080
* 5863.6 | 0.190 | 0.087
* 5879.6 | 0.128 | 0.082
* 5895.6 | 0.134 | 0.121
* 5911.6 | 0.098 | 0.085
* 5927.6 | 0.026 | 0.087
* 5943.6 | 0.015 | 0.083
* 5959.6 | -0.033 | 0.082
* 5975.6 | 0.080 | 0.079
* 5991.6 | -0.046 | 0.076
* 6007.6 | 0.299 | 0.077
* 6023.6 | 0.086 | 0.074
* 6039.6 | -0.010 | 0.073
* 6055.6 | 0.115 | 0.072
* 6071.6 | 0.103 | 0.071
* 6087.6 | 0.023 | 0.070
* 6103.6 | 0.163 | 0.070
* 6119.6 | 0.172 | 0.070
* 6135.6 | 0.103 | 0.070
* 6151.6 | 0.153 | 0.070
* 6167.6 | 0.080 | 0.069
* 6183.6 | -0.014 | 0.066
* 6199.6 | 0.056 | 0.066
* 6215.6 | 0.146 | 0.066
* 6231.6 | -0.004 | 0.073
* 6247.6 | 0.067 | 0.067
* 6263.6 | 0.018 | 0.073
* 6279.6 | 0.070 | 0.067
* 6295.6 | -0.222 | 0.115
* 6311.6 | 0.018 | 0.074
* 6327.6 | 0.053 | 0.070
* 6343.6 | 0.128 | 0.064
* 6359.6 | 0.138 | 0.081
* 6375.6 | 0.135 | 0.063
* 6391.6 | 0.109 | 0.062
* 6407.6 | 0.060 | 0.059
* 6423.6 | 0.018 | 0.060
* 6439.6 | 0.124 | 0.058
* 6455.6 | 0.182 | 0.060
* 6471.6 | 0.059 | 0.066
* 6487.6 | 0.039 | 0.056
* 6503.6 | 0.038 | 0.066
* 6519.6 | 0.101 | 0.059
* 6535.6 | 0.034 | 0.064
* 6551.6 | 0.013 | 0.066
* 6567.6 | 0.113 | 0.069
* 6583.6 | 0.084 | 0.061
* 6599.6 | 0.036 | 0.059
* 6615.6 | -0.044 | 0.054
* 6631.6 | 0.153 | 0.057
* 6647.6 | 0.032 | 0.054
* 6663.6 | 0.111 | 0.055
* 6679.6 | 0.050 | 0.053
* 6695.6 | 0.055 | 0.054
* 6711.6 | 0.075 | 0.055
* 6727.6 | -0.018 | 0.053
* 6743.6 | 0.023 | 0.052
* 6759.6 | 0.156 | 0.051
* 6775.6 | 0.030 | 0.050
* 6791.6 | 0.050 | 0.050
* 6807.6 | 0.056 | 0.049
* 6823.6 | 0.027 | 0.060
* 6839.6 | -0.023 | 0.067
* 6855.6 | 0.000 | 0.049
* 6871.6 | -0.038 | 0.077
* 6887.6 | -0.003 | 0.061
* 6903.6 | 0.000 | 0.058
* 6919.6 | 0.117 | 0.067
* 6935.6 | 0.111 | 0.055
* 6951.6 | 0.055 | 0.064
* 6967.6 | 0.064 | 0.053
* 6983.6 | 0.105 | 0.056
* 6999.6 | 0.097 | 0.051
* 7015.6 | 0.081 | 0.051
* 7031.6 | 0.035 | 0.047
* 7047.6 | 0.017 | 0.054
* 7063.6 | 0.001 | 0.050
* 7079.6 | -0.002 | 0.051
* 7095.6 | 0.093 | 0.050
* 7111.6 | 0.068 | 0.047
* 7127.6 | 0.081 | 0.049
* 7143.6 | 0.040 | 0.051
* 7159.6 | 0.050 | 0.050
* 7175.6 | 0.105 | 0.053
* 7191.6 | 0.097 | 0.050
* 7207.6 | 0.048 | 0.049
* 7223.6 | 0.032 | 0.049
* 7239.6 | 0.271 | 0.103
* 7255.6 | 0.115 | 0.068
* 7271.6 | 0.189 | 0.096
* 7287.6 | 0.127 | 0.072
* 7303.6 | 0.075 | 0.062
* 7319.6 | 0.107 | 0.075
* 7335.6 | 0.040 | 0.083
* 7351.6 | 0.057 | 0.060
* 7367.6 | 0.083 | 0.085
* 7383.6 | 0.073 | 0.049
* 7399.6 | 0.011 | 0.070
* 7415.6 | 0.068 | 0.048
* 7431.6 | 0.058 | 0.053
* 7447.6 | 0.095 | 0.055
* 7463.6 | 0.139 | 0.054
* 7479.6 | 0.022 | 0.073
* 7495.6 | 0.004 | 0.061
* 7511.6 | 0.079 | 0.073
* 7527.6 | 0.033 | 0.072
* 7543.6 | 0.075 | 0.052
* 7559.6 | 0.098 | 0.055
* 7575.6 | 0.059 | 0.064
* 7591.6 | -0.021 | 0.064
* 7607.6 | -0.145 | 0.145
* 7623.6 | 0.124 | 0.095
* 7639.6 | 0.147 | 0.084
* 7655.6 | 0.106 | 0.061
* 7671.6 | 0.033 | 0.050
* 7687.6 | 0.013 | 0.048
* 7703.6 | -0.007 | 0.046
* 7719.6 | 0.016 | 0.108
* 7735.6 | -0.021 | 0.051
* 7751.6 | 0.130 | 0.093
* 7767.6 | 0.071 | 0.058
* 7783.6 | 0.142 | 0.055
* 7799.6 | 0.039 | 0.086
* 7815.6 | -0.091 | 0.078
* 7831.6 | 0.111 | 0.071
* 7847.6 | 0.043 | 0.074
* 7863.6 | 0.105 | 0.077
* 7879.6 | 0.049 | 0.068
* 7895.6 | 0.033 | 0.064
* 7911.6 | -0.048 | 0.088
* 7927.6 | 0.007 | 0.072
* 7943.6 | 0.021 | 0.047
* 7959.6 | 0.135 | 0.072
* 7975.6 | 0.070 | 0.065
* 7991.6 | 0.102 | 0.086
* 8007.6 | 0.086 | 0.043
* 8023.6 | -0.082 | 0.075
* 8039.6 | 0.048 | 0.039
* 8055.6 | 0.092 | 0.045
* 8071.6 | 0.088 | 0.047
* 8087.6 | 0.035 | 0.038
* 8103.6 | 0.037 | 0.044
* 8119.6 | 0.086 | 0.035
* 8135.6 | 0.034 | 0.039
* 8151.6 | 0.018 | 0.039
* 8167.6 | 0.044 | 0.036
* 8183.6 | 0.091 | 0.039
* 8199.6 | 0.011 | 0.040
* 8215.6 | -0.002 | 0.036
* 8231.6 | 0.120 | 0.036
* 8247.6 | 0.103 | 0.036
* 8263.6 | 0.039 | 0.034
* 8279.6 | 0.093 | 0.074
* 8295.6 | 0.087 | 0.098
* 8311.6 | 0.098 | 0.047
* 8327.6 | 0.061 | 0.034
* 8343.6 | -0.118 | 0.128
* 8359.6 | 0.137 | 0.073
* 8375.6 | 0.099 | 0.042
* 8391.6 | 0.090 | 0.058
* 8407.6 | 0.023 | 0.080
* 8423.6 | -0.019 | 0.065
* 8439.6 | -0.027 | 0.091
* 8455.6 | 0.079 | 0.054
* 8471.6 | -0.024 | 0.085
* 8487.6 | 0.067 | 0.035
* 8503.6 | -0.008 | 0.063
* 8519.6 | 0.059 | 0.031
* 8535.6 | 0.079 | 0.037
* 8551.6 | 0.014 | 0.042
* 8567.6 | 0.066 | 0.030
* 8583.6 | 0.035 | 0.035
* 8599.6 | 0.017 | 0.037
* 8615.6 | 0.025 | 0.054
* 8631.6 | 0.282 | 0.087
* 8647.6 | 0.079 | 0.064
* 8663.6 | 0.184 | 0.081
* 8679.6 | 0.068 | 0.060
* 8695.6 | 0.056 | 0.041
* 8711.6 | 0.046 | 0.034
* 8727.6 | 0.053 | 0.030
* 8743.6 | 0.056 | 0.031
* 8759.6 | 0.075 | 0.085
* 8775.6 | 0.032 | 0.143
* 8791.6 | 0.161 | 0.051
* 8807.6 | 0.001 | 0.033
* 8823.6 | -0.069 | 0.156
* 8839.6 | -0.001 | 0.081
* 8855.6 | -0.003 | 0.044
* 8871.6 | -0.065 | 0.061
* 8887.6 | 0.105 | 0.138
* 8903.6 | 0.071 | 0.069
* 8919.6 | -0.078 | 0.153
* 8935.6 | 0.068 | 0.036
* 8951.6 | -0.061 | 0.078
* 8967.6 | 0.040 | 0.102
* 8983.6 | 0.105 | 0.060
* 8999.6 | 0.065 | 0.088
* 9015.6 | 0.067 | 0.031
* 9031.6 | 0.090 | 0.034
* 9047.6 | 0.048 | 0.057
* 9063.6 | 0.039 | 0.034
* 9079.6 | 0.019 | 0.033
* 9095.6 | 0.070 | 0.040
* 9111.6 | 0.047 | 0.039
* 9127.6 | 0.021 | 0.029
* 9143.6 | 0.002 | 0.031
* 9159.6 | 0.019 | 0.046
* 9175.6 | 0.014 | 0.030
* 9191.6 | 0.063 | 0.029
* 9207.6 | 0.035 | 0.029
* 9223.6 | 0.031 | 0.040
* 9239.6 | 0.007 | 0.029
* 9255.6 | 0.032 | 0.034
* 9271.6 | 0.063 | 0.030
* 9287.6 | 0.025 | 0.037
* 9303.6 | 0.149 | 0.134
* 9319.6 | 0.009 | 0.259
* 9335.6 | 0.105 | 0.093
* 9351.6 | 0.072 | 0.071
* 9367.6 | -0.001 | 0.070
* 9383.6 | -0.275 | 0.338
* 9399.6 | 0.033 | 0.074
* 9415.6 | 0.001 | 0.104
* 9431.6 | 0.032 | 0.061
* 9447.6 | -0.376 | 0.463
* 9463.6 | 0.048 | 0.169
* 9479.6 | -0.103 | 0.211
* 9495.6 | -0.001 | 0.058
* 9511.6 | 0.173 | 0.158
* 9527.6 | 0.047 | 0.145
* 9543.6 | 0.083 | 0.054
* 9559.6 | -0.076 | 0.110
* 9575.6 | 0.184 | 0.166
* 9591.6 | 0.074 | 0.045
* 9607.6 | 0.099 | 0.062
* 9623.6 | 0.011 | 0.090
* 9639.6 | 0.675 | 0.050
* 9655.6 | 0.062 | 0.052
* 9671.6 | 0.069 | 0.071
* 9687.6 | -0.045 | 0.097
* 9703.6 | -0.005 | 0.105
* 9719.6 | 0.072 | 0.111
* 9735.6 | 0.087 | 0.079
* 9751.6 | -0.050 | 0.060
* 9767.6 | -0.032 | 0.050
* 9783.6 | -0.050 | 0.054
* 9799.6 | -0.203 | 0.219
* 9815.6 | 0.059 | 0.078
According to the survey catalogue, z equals 1.585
